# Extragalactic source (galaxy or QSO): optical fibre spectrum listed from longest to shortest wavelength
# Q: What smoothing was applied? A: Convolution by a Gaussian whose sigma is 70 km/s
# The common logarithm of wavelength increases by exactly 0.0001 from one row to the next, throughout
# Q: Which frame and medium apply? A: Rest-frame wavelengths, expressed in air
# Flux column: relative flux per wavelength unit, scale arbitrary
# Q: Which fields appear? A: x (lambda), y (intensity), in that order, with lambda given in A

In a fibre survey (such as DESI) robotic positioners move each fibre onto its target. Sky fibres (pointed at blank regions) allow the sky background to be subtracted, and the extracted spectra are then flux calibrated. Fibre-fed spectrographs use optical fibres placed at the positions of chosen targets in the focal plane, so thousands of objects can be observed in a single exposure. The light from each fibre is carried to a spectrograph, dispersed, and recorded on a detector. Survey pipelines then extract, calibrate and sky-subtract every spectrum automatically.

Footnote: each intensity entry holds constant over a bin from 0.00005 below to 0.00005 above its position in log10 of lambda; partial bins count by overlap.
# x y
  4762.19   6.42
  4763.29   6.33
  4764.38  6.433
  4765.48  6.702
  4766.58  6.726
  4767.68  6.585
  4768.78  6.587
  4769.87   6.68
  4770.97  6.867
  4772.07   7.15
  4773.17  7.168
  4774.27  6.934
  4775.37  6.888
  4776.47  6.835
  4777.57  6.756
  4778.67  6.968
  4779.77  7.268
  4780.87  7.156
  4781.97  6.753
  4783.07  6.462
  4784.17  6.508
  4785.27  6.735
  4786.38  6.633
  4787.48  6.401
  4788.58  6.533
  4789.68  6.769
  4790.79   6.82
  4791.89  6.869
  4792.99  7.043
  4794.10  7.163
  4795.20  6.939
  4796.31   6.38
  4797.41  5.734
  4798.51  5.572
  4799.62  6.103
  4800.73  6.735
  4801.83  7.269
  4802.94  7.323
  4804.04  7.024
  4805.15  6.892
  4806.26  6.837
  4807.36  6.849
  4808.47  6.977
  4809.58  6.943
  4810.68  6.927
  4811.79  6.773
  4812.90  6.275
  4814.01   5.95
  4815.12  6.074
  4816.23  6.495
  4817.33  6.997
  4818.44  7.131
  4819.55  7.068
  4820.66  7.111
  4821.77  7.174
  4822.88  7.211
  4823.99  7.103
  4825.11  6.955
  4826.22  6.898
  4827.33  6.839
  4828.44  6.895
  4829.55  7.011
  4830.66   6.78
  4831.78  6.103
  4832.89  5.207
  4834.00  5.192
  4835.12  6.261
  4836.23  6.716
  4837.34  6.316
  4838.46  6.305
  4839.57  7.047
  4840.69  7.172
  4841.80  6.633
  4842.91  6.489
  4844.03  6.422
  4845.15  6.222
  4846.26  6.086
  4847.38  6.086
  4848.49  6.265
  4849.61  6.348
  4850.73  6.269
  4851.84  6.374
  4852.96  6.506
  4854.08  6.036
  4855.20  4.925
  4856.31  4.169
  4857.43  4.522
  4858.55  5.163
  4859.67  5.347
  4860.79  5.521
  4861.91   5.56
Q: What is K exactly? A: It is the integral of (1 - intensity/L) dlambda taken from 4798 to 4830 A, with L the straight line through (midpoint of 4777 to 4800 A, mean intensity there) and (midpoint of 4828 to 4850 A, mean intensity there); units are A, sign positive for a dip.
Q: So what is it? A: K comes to -1.47 A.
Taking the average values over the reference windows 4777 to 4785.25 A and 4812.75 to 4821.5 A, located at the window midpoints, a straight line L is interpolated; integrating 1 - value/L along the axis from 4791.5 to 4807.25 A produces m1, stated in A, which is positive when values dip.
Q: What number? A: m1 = 0.11 A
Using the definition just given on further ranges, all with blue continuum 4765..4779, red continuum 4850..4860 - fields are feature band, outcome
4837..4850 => -1.76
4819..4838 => -2.27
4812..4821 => -0.76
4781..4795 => -0.36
